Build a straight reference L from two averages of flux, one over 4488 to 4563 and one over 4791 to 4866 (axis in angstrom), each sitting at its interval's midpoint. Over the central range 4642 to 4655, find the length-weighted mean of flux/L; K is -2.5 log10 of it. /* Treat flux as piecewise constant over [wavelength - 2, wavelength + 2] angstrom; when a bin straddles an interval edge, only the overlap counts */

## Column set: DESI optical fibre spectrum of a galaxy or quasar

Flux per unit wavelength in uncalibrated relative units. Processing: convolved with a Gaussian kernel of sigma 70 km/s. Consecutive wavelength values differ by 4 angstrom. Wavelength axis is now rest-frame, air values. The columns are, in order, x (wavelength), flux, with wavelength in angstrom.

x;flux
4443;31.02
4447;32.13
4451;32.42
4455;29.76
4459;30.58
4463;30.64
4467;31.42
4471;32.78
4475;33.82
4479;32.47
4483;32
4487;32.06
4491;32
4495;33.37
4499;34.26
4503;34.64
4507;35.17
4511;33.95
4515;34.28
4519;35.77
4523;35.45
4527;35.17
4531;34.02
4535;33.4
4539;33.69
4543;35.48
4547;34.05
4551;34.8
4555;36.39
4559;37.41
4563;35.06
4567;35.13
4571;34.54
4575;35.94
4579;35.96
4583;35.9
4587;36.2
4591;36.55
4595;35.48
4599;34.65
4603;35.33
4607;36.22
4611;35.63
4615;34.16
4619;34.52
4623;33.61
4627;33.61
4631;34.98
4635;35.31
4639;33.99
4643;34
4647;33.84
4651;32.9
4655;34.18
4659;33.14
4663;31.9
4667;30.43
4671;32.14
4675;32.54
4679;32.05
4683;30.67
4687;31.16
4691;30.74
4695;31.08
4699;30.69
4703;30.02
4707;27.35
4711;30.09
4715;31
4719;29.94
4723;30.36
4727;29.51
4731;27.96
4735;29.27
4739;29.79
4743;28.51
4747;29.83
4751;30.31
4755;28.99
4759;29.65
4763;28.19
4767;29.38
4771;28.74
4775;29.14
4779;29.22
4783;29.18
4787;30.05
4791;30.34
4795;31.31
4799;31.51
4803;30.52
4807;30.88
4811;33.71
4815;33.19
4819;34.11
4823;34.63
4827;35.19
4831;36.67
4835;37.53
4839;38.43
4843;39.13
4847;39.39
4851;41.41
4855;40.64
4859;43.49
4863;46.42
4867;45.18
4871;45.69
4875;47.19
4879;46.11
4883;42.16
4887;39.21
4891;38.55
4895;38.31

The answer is 0.05 mag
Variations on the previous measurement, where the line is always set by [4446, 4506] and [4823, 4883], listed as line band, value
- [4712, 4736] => 0.276 mag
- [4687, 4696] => 0.209 mag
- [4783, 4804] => 0.290 mag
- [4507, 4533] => -0.045 mag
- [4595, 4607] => 0.002 mag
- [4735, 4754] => 0.296 mag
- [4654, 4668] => 0.137 mag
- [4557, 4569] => -0.044 mag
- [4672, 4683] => 0.163 mag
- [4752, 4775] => 0.326 mag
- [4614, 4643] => 0.053 mag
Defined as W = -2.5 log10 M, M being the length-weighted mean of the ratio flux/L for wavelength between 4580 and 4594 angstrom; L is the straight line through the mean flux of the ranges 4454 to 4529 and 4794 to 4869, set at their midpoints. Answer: -0.06 mag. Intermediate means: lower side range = 33.2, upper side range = 37.1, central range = 36.1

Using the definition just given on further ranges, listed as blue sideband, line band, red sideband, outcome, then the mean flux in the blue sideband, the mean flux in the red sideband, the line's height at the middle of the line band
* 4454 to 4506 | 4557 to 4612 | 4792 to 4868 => -0.06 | 32.4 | 36.8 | 33.7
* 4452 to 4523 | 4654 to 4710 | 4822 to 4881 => 0.20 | 32.9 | 41.3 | 37.4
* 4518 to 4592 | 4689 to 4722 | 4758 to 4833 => 0.09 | 35.3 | 31.4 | 32.8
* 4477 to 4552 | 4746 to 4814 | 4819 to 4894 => 0.29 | 34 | 40.7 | 39.2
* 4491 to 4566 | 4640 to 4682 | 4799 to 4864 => 0.09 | 34.7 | 36.9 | 35.7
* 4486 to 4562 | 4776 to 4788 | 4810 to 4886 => 0.31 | 34.5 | 40.1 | 39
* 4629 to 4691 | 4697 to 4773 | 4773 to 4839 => 0.11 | 32.8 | 32.5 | 32.7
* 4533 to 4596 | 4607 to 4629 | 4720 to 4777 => -0.03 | 35.4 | 29.3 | 33.6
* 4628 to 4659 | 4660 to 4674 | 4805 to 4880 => 0.10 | 34.1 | 39.3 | 34.7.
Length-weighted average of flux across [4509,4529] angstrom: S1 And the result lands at 34.9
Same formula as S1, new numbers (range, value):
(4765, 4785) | 29.1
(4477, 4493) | 32.1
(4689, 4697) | 30.9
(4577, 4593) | 36.2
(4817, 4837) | 35.6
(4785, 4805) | 30.7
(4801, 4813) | 31.7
